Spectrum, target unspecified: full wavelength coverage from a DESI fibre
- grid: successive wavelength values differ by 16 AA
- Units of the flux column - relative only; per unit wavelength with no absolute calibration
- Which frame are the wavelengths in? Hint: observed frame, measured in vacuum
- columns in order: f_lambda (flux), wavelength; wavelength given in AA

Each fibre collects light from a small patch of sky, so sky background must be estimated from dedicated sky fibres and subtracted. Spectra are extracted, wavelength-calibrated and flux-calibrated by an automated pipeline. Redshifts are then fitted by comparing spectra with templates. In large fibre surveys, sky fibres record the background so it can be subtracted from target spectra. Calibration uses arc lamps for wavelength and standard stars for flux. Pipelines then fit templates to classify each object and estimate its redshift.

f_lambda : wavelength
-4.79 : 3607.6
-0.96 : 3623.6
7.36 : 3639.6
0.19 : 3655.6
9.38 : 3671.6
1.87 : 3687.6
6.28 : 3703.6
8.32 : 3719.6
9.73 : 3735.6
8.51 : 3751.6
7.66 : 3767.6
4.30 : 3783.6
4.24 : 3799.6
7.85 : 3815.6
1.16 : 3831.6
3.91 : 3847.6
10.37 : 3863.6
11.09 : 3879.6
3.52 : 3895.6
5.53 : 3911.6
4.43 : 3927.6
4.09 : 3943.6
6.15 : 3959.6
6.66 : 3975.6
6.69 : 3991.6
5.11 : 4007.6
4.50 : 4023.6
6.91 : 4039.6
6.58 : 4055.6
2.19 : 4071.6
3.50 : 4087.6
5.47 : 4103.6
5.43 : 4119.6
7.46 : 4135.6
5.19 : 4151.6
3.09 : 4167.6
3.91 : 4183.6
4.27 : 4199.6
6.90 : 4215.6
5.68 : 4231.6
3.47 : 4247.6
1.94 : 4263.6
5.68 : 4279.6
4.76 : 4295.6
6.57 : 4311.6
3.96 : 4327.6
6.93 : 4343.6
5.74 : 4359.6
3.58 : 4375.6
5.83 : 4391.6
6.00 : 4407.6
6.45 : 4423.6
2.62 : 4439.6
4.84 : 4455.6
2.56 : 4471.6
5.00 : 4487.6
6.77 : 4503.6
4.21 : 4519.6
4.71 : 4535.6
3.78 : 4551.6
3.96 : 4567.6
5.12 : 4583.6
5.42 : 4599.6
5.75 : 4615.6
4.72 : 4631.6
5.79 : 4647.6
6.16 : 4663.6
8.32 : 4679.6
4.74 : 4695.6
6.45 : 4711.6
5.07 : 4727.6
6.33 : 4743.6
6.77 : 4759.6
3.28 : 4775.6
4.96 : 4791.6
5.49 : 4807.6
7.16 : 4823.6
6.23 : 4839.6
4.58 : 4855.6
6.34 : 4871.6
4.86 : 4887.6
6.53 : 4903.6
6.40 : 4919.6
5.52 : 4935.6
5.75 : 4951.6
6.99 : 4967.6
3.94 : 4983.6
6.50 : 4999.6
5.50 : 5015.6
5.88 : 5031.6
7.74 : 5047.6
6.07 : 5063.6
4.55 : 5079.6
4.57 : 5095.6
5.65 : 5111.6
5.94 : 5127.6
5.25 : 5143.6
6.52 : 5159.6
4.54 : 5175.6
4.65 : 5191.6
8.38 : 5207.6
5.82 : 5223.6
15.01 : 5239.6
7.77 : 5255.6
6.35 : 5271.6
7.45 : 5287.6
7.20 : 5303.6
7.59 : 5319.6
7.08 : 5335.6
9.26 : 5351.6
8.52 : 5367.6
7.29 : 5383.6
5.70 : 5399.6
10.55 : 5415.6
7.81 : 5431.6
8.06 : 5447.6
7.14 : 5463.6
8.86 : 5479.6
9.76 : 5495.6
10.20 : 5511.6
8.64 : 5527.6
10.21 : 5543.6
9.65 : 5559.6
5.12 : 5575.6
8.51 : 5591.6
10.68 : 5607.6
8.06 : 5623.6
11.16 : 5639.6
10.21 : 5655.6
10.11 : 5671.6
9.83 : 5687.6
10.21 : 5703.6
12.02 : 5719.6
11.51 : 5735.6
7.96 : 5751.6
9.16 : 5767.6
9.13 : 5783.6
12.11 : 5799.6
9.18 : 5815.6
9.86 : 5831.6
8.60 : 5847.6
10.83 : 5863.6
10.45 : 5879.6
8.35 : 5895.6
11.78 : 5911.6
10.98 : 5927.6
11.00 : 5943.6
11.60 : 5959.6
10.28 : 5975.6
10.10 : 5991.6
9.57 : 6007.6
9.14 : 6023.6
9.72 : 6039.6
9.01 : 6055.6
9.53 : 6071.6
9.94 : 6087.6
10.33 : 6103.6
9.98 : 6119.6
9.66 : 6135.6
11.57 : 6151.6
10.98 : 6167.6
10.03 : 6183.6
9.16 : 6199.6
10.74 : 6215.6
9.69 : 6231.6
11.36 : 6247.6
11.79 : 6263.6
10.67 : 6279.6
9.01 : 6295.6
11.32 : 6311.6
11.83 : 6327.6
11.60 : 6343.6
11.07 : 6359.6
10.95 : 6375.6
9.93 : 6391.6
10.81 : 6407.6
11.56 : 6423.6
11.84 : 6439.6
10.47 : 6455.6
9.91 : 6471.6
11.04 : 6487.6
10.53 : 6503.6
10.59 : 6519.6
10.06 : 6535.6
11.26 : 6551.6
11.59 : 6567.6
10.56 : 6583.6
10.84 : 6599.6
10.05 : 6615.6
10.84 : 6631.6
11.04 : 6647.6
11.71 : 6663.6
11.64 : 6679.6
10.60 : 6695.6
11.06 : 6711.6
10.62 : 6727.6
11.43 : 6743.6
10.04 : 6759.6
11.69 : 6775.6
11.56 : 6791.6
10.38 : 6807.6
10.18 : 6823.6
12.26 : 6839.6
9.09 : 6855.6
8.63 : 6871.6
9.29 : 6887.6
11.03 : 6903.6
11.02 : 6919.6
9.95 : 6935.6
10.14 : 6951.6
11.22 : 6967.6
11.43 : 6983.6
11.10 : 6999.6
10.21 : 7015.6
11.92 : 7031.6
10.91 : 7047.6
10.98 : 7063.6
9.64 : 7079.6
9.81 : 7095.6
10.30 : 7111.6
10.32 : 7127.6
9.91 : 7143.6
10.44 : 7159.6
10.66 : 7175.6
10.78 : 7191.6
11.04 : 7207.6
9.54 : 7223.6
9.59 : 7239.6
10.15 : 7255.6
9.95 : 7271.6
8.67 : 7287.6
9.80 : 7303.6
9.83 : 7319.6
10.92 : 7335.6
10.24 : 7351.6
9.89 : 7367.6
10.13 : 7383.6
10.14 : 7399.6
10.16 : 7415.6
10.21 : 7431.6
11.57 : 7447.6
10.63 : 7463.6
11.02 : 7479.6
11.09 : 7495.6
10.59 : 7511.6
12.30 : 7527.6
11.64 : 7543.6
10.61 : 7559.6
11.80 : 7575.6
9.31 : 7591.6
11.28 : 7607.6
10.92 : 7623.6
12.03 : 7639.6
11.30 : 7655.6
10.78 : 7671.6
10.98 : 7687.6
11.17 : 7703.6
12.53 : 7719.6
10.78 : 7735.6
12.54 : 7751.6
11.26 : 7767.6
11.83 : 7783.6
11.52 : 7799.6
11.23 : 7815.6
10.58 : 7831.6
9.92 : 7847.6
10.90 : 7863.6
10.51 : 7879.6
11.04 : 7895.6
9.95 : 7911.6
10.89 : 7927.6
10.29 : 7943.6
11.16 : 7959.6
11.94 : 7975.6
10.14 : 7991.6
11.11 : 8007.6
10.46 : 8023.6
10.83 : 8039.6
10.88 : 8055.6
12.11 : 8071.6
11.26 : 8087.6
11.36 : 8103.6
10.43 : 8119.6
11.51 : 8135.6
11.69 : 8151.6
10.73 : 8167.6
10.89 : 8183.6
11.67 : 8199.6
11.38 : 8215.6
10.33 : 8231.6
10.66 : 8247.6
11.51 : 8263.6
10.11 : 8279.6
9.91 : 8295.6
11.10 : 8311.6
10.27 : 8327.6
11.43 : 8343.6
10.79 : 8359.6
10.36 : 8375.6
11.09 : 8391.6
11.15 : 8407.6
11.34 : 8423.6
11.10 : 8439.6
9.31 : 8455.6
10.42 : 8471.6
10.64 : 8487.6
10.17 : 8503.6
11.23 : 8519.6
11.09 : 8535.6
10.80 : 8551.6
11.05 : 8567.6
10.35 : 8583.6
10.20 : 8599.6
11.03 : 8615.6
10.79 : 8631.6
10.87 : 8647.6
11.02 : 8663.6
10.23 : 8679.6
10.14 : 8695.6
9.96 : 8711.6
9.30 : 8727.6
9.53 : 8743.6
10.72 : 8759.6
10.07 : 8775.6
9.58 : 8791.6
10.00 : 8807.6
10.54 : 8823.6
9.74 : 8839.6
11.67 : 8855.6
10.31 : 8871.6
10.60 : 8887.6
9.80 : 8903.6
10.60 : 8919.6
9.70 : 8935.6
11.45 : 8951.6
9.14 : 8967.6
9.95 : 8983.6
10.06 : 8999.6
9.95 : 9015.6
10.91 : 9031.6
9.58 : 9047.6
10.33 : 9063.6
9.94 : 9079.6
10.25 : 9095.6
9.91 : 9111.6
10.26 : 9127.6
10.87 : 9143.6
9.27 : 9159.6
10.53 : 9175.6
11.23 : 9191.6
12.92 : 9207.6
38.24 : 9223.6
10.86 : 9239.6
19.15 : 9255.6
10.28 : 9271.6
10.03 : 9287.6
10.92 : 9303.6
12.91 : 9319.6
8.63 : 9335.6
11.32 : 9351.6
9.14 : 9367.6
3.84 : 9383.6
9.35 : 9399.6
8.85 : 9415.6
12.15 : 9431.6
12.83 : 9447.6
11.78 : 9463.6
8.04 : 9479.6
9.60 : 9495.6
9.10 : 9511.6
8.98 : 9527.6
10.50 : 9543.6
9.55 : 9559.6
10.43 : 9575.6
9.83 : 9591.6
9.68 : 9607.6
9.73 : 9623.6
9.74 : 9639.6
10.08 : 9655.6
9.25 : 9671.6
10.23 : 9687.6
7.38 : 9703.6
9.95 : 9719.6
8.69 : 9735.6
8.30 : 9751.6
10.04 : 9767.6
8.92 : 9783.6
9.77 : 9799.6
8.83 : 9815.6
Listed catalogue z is 0.41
